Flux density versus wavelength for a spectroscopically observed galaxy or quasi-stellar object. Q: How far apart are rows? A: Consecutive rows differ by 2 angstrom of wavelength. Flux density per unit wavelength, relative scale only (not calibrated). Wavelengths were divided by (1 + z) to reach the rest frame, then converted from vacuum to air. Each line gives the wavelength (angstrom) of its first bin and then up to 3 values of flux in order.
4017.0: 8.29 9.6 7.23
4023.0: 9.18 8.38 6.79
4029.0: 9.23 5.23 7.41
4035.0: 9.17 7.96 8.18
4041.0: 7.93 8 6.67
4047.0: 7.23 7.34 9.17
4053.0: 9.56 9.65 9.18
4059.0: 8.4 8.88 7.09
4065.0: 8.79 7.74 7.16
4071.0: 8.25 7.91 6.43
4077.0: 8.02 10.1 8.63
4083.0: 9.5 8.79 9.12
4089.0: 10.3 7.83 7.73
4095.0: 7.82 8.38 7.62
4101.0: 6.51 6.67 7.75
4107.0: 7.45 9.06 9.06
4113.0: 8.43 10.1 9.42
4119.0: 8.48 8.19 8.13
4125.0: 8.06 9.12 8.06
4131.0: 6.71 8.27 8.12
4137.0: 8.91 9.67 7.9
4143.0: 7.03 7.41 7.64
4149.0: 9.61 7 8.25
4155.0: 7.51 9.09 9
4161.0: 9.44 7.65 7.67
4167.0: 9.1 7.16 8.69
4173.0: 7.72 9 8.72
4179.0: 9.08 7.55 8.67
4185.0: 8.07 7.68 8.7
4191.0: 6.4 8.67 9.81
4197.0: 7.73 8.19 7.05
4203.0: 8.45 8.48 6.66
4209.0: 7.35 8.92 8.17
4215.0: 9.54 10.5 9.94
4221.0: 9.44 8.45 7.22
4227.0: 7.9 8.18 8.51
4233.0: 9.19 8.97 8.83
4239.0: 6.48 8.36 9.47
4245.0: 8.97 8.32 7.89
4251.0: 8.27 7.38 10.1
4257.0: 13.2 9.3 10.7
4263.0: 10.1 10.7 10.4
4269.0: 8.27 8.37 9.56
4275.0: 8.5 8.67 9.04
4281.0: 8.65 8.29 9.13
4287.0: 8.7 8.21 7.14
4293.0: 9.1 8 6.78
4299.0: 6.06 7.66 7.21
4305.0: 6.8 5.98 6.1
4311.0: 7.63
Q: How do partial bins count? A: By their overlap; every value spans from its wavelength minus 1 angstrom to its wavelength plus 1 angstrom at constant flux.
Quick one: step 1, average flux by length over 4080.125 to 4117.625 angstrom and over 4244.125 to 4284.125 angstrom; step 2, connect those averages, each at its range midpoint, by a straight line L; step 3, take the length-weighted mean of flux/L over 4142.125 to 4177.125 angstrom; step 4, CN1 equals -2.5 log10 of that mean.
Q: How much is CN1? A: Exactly 0.067 mag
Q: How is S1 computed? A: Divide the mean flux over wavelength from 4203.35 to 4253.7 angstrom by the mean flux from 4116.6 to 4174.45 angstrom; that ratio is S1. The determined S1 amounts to 1.0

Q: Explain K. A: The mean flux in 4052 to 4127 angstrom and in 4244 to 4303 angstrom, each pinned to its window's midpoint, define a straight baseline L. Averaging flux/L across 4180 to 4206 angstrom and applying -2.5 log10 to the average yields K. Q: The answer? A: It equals 0.07 mag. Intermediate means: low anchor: 8.39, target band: 8.11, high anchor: 8.78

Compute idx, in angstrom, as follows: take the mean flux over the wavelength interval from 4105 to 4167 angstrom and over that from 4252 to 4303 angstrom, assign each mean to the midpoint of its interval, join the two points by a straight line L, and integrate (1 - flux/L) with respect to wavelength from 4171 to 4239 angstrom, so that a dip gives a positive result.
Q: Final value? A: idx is 1.6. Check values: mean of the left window 8.35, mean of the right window 8.85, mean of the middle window 8.39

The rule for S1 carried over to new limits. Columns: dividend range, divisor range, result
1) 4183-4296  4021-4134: 1.06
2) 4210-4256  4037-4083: 1.05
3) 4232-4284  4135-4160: 1.10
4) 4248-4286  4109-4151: 1.11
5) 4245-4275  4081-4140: 1.12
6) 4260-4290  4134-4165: 1.11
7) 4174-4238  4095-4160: 1.03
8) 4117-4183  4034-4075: 1.01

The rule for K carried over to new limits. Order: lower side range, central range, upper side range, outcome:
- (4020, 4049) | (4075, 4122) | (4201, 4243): -0.06 mag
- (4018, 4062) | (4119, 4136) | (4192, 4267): 0.05 mag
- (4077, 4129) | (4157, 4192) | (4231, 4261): 0.06 mag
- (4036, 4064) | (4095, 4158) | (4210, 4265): 0.05 mag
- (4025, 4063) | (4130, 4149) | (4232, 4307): 0.04 mag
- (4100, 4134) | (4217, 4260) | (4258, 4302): -0.03 mag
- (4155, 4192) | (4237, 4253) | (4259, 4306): 0.03 mag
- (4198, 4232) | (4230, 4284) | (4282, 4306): -0.13 mag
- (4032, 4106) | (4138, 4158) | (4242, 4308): 0.03 mag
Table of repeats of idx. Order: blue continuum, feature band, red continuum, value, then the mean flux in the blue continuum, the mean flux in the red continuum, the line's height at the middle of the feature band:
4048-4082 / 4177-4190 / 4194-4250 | 0.18 angstrom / 8.37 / 8.46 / 8.44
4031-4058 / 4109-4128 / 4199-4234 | -1.16 angstrom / 8.15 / 8.46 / 8.28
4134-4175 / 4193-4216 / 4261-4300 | 0.49 angstrom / 8.25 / 8.67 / 8.41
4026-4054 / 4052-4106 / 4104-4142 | -1.04 angstrom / 7.85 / 8.47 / 8.14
